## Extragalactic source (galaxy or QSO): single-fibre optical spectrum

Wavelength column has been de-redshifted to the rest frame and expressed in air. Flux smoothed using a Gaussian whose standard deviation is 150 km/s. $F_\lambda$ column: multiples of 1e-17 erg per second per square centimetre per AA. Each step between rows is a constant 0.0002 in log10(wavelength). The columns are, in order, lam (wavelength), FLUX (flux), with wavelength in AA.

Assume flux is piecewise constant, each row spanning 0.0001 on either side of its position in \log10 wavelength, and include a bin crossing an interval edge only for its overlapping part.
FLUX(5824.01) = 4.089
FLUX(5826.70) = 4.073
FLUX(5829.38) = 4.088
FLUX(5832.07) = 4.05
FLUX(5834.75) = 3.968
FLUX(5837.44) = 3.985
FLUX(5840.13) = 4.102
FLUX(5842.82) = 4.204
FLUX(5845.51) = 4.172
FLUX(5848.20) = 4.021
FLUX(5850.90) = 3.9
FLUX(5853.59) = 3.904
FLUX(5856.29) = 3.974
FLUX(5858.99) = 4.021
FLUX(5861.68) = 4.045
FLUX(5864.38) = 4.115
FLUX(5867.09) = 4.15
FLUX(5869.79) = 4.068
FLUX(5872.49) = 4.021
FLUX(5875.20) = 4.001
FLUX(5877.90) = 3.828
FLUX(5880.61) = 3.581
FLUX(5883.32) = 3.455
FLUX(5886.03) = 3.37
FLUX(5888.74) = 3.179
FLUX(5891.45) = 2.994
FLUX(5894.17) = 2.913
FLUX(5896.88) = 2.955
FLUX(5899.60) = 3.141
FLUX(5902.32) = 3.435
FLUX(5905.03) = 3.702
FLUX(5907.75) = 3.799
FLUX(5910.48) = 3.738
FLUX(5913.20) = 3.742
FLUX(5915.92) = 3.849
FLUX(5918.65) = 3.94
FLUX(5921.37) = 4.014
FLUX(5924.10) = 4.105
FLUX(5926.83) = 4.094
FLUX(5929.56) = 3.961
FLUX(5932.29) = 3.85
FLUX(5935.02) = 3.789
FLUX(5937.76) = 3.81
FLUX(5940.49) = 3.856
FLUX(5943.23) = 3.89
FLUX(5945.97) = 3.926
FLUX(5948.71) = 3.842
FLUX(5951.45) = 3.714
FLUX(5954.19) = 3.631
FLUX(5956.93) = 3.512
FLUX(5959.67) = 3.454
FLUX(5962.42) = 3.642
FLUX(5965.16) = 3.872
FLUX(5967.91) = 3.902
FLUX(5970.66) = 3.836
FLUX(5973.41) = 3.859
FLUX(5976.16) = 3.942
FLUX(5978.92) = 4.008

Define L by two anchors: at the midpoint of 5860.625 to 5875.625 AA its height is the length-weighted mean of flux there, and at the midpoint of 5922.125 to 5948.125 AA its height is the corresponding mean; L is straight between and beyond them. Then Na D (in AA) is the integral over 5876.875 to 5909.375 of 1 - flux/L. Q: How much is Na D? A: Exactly 5.28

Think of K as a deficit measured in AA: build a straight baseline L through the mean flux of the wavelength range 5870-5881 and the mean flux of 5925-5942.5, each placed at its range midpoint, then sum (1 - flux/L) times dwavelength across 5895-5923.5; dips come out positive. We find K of 1.97 AA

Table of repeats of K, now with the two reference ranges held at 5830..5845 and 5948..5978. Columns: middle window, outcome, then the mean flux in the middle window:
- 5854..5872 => -0.22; 4.05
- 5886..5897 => 2.43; 3.06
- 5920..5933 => -0.58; 4.01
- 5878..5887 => 0.98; 3.52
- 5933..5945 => -0.10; 3.84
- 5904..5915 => 0.38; 3.75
